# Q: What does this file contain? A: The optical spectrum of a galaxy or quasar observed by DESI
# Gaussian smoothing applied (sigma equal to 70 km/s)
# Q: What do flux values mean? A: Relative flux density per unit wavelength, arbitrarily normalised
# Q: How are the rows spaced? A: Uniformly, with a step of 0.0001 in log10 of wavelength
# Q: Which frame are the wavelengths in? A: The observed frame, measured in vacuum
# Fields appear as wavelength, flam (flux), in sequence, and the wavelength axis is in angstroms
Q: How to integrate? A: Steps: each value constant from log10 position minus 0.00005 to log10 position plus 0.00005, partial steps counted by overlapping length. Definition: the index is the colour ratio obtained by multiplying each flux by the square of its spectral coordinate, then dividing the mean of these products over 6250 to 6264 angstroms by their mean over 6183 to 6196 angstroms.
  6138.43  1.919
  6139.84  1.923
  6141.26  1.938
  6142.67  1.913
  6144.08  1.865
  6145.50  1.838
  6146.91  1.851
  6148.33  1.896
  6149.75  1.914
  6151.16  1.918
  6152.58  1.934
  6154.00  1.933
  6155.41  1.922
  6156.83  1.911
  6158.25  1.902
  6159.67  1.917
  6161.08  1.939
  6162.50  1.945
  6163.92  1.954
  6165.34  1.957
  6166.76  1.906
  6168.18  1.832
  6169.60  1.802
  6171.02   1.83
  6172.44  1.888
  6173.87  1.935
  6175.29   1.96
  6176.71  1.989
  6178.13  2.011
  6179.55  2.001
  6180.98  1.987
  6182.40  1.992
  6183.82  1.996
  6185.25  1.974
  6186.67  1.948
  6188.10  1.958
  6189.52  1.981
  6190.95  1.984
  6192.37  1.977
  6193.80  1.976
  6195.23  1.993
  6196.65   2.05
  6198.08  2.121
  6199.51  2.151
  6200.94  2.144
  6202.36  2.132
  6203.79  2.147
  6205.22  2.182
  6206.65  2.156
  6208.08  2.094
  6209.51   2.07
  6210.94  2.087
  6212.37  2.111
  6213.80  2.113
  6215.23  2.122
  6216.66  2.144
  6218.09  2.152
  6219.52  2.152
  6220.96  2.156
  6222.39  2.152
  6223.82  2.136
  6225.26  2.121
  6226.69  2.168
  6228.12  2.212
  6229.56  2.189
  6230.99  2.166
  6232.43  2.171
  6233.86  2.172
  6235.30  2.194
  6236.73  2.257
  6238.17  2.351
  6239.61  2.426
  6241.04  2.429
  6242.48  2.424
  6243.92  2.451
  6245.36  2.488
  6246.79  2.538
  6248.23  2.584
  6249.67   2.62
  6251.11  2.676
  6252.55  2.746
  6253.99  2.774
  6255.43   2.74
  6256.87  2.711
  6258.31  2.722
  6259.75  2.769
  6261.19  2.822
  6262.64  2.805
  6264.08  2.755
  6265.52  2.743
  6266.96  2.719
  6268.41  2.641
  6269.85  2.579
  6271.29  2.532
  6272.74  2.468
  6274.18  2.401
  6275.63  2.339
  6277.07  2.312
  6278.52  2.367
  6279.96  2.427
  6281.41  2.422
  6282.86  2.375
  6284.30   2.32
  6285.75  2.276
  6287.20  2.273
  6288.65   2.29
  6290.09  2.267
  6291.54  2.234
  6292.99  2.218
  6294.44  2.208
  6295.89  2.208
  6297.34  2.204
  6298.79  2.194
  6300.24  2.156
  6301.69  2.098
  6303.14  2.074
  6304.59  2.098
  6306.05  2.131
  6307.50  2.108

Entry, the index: 1.4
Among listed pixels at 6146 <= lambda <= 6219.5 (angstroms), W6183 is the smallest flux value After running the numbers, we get 1.802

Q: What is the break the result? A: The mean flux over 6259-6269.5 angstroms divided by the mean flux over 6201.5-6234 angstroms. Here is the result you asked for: 1.28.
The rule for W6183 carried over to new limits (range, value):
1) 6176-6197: 1.948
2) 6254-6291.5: 2.267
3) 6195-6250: 1.993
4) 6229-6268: 2.166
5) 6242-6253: 2.424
